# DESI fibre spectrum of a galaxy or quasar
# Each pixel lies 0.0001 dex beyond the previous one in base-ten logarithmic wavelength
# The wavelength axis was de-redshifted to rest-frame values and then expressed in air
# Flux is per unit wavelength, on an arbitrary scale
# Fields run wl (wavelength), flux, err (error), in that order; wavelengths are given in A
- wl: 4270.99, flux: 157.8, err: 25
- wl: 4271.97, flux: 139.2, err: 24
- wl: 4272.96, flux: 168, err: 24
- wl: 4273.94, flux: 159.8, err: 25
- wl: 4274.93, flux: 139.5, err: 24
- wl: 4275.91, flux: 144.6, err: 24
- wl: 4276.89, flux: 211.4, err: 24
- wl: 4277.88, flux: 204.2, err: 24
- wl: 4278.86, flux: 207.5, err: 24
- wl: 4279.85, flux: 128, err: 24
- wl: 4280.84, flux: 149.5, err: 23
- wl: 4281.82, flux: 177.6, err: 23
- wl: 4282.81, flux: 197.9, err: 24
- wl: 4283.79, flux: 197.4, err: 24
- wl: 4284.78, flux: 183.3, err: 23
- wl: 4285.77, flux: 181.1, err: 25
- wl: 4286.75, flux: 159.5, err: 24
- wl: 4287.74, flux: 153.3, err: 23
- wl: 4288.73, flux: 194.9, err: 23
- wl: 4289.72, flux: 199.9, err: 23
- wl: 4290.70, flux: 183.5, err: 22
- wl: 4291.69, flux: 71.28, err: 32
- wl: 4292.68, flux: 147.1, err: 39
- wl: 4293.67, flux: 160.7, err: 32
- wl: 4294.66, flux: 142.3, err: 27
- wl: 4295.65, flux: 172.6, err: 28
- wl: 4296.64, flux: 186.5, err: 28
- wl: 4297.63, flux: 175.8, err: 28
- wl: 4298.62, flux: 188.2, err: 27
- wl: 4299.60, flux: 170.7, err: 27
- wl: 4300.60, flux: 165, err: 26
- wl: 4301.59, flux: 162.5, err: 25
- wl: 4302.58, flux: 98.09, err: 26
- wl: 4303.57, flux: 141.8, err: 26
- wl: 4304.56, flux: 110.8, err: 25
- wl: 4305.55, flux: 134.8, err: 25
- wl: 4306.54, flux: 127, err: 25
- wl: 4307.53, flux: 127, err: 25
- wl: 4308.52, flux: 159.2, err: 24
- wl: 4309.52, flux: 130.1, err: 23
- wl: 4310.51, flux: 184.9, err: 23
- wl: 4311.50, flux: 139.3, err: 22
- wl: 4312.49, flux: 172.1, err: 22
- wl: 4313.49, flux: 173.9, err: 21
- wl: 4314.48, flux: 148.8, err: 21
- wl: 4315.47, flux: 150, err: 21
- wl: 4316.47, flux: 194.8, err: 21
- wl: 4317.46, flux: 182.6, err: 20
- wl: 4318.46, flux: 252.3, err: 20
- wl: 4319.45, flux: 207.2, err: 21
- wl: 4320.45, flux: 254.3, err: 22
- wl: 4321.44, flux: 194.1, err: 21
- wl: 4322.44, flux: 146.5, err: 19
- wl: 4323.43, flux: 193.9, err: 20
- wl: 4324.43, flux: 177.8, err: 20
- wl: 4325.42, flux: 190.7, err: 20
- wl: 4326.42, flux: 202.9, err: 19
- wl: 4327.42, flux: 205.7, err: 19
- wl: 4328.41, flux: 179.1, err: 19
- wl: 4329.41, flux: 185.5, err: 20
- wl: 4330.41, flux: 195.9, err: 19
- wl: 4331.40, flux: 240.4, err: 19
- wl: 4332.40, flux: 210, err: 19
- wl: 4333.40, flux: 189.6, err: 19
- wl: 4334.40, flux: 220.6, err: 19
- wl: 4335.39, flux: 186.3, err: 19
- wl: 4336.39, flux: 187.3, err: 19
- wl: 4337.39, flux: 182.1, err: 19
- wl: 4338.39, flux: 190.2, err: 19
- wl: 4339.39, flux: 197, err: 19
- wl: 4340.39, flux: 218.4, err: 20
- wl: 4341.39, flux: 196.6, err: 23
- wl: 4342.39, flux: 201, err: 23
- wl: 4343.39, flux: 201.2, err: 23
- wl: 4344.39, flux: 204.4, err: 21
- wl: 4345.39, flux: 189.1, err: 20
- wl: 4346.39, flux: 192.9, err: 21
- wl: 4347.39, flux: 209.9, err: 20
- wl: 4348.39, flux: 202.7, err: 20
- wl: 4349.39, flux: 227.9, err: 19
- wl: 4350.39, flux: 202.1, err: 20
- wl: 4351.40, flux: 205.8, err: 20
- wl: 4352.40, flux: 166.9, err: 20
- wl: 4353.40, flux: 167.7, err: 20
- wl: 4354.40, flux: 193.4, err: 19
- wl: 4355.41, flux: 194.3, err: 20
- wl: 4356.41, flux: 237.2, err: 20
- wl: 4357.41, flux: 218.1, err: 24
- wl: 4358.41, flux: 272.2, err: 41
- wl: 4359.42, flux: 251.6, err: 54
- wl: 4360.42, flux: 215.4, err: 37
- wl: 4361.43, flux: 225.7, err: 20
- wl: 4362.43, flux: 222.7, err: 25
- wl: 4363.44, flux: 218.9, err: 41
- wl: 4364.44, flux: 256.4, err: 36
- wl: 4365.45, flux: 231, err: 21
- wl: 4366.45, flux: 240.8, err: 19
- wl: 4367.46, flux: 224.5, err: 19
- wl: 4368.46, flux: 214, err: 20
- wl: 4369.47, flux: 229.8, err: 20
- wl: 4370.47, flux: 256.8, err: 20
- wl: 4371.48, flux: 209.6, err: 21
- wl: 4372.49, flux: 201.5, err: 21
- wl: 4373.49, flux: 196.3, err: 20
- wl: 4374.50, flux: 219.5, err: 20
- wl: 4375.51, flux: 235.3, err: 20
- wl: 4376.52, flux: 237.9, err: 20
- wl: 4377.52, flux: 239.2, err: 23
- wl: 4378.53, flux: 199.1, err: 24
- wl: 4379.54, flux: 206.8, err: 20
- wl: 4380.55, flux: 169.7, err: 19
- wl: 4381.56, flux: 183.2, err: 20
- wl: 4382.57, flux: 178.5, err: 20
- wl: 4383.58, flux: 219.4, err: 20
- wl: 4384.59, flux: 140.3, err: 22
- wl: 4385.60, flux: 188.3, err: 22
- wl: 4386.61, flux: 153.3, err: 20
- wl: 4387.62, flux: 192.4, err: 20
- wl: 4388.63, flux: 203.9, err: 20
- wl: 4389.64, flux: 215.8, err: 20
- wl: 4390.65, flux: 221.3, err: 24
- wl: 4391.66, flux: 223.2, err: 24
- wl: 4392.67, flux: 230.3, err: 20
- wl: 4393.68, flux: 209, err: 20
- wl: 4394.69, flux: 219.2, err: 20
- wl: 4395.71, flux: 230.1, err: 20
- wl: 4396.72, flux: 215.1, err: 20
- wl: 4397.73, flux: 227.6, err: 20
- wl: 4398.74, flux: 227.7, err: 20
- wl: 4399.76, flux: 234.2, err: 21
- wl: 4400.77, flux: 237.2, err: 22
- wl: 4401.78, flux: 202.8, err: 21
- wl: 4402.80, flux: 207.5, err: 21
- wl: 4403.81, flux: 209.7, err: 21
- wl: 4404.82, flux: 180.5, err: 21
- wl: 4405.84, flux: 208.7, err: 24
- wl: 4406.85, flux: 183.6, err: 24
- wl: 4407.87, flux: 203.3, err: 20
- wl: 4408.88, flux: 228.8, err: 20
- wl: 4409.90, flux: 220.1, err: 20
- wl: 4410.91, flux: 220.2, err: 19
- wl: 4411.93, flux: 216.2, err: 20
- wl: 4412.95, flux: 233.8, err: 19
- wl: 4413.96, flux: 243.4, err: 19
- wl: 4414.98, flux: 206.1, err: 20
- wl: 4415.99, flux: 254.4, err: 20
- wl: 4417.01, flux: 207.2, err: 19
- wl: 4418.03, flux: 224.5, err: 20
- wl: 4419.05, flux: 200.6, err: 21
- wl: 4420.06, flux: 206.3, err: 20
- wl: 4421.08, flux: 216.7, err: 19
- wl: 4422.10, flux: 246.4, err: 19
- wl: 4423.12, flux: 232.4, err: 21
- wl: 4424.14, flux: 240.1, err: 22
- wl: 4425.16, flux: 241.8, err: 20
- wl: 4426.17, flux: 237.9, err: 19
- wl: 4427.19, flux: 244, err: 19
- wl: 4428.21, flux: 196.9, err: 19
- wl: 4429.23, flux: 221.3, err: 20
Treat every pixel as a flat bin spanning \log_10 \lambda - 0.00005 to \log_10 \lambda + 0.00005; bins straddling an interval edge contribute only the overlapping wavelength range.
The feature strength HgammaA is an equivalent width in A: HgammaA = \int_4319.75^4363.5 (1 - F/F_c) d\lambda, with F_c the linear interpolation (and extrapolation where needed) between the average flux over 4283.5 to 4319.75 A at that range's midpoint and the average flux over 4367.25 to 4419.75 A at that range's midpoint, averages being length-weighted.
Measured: -4.6 A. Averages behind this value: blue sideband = 163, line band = 204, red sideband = 212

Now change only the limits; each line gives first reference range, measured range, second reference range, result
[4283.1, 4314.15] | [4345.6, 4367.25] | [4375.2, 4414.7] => -3.1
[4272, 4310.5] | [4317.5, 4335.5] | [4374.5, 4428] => -2.4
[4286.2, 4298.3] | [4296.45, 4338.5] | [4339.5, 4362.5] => 1.4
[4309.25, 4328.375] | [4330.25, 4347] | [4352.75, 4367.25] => 0.3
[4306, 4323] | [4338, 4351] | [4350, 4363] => -0.1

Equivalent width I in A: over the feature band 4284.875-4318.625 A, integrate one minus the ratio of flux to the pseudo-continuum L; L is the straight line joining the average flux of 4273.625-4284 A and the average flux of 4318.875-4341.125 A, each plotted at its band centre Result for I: 4.6 A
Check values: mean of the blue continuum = 174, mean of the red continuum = 198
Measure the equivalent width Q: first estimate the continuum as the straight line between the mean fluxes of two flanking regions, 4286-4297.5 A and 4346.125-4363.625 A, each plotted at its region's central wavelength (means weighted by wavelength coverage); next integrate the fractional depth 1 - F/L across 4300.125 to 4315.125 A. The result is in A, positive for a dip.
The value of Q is 2.6 A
